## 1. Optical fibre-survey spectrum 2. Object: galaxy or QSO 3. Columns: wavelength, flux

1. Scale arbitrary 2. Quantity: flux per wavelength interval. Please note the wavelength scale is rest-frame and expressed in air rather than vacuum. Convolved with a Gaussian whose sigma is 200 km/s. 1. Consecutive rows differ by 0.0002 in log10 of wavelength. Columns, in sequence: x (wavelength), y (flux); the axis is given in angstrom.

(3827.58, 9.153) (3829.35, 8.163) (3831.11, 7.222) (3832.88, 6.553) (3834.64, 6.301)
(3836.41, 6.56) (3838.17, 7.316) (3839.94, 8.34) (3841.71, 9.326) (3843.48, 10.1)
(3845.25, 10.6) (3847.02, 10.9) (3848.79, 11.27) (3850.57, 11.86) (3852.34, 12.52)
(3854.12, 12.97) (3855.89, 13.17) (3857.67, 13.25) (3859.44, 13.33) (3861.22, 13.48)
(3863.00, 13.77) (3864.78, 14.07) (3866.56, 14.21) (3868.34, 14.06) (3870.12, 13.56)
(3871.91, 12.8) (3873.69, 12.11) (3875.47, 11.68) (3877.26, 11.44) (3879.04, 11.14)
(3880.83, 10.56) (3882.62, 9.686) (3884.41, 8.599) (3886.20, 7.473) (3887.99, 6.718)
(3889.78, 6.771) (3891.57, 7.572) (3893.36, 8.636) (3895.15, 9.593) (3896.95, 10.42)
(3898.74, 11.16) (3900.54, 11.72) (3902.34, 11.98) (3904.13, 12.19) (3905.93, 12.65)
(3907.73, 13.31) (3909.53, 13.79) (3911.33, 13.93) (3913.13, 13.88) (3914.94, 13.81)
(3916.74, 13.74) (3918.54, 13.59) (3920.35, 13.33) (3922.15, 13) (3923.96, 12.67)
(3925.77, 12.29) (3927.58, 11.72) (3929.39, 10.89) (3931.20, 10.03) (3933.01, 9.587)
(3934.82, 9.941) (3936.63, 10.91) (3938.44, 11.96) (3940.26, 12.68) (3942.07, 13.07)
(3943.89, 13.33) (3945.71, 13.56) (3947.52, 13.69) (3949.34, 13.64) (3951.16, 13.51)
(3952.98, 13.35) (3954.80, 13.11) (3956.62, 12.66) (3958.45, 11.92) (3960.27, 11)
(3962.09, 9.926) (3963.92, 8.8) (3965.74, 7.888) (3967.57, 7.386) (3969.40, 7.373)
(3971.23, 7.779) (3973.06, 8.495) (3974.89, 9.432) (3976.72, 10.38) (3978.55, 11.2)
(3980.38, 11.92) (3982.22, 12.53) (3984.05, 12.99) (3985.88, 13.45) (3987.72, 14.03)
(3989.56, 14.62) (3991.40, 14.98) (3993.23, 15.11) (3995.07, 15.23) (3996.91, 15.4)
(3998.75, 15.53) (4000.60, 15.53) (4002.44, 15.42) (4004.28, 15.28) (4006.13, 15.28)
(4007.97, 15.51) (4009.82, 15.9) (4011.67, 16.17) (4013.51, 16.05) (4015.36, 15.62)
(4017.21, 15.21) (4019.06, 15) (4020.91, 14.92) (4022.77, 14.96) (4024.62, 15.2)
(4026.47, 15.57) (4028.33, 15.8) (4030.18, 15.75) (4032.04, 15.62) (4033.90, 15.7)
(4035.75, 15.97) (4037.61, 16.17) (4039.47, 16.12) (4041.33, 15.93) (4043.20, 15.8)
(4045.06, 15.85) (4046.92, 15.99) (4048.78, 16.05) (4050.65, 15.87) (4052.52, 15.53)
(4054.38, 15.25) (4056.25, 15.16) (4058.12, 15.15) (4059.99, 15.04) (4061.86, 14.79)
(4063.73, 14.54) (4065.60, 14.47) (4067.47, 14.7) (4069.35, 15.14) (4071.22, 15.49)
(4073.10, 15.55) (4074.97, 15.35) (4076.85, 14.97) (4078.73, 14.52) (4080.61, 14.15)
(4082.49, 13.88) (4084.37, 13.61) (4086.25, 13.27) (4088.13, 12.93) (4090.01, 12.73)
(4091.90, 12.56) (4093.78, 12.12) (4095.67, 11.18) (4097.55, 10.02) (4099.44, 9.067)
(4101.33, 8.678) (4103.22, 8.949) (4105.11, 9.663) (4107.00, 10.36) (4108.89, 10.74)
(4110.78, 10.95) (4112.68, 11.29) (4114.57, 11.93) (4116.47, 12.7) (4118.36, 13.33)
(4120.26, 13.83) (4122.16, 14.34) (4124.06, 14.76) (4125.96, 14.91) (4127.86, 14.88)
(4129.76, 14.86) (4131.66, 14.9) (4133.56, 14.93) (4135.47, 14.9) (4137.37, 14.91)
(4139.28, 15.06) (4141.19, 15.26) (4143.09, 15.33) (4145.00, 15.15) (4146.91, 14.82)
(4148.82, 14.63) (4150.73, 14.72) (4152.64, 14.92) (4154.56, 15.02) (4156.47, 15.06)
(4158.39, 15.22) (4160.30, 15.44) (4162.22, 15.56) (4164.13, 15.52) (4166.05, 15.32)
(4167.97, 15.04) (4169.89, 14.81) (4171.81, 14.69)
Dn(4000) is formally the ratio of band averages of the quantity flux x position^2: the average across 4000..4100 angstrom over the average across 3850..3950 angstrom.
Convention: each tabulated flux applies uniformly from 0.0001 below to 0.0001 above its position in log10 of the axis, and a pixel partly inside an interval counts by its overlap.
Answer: 1.34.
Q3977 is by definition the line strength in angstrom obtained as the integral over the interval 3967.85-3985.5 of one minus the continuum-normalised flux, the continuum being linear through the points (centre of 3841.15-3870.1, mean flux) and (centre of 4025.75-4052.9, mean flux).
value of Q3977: 5.4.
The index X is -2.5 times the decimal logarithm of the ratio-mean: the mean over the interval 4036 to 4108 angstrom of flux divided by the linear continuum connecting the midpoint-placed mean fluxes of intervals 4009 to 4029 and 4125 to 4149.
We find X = 0.105 mag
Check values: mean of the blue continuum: 15.5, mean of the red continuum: 15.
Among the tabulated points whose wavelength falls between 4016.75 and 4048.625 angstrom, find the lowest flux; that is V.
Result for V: 14.92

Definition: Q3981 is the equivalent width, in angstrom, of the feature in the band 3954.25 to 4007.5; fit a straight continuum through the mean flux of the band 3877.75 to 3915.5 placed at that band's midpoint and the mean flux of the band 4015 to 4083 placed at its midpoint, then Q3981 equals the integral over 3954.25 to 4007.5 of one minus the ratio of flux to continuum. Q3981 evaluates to 4.3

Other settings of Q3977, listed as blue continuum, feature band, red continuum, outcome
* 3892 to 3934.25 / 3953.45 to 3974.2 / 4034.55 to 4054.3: 5.8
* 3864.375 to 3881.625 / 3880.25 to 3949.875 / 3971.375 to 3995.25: 5.6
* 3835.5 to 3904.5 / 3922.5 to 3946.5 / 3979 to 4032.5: 2.0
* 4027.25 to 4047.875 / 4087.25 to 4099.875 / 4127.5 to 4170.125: 3.2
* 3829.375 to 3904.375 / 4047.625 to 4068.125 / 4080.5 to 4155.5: -4.3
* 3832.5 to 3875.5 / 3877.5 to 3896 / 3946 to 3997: 4.4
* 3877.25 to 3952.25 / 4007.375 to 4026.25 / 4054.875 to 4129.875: -4.5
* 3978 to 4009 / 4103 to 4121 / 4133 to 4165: 4.2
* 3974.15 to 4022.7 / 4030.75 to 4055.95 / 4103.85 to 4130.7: -3.8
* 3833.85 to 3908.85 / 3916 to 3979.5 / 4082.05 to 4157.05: 1.4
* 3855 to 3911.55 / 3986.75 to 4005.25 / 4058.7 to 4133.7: -4.1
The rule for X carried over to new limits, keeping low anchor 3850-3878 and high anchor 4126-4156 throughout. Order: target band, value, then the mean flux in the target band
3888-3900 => 0.43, 8.94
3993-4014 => -0.11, 15.5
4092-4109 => 0.40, 10.2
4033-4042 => -0.13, 16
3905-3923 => -0.01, 13.5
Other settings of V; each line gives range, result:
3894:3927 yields 9.593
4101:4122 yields 8.678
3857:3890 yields 6.718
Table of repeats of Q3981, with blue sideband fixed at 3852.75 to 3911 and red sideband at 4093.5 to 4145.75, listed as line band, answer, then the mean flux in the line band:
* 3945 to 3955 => -1.3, 13.5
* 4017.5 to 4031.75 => -3.5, 15.3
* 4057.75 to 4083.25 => -4.6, 14.8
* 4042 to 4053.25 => -3.1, 15.8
